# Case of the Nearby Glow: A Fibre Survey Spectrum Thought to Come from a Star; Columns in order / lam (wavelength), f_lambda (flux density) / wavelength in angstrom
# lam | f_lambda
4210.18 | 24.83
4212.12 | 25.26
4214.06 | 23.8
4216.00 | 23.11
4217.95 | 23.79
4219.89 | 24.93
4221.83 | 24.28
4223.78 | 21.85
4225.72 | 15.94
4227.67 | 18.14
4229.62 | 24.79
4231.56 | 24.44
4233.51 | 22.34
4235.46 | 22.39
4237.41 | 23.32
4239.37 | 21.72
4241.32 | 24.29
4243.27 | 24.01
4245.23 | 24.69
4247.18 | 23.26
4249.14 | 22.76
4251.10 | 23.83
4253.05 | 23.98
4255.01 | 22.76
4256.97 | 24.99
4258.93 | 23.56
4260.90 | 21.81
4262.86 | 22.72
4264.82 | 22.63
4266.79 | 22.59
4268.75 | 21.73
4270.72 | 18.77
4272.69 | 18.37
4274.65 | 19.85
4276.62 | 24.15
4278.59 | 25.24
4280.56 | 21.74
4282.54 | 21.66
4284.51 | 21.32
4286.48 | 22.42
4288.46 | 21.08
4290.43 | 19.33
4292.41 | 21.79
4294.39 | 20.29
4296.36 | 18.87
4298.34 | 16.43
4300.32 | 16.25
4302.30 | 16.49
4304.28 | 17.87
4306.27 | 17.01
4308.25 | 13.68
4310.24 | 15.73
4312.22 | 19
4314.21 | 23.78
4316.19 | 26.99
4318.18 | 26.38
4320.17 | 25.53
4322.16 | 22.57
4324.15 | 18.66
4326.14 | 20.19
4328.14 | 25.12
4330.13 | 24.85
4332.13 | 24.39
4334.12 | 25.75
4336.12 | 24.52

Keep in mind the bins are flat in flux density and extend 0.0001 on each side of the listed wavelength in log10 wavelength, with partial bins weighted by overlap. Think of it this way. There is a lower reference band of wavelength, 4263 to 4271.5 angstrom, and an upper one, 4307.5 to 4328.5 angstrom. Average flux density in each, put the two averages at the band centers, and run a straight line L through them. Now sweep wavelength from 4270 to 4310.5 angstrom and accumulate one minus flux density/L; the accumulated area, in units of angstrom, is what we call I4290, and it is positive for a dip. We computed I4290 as 3.9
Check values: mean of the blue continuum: 21.6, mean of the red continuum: 21.6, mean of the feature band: 19.5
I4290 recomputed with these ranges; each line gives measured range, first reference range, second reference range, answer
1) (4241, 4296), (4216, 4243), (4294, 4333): -1.7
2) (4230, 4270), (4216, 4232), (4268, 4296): -2.6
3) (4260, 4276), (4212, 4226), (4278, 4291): 0.7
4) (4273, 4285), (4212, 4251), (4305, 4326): -0.2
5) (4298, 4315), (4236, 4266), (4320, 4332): 4.1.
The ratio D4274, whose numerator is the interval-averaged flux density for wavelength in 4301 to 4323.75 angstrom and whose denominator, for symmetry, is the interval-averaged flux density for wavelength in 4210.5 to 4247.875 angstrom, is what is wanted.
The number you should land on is 0.9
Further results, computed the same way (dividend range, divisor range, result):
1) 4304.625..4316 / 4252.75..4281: 0.83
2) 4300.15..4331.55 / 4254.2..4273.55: 0.95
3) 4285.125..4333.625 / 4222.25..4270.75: 0.91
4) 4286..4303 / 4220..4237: 0.87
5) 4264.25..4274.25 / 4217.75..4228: 0.96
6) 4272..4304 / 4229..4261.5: 0.86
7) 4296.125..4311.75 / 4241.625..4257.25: 0.69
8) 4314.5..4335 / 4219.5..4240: 1.09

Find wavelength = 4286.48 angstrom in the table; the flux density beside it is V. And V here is 22.42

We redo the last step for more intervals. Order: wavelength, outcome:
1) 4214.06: 23.8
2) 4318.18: 26.38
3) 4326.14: 20.19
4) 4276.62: 24.15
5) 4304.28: 17.87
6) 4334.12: 25.75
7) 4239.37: 21.72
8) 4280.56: 21.74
